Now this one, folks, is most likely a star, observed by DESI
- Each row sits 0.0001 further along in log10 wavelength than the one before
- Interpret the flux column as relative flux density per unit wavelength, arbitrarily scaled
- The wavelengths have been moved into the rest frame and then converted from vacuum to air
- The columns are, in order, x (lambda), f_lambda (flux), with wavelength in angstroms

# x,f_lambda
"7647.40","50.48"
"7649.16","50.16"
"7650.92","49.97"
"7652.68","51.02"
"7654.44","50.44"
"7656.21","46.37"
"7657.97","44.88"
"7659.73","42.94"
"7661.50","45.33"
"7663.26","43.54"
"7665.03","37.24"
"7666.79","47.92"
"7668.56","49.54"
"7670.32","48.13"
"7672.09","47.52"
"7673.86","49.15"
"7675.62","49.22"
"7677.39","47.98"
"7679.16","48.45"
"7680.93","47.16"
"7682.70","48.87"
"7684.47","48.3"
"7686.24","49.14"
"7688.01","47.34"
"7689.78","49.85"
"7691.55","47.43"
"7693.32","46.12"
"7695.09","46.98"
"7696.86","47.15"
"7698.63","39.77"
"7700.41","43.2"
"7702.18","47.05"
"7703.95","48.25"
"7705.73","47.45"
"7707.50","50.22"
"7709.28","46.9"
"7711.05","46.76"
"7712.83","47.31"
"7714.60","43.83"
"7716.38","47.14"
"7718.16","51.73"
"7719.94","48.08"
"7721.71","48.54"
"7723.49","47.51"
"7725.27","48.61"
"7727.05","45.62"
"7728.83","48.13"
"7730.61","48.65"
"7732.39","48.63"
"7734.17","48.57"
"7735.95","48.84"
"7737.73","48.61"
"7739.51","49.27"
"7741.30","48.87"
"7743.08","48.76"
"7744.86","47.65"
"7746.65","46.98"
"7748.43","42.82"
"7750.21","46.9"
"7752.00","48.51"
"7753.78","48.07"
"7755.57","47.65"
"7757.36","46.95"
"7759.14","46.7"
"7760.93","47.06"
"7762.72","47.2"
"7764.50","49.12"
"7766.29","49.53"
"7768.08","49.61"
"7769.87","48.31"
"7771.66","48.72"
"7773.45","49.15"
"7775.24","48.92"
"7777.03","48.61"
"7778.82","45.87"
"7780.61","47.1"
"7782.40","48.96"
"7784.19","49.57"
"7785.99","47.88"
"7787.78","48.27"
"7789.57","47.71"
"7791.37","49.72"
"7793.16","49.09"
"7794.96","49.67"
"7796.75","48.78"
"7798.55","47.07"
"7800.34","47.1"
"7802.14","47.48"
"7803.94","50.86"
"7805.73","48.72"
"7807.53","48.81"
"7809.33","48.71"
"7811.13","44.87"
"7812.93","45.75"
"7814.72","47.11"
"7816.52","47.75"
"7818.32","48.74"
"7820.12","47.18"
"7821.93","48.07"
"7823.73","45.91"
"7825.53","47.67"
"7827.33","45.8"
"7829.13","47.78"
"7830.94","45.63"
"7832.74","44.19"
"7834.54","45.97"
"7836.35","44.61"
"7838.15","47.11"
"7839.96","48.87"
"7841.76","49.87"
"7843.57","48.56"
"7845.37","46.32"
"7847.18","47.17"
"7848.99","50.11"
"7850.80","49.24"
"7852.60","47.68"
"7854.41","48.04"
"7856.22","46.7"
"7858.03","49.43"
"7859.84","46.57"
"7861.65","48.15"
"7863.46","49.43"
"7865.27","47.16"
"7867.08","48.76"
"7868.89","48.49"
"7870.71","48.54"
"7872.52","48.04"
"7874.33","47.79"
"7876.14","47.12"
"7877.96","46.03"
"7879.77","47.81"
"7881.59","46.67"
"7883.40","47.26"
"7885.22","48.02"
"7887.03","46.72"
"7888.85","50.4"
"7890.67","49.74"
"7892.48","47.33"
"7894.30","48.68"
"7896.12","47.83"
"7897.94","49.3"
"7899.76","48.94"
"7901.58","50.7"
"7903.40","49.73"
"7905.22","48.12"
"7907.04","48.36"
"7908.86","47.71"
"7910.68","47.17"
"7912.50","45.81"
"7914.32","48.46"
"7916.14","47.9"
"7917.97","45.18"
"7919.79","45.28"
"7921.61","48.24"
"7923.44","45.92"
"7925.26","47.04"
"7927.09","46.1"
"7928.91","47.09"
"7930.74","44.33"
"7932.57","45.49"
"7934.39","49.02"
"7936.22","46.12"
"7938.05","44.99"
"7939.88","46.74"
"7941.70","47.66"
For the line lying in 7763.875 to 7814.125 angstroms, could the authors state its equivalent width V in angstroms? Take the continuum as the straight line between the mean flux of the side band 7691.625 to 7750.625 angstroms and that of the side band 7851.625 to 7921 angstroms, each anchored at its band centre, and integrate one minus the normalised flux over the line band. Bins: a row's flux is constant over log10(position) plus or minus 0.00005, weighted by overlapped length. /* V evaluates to -0.8 angstroms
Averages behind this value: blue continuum 47.3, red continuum 47.9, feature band 48.3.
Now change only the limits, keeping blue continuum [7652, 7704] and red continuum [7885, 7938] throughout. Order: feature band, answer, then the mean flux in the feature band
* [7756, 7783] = -0.6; 48.1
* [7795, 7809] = -0.4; 48.5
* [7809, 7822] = 0.0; 47.1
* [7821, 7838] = 0.4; 46.2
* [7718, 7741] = -0.7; 48.4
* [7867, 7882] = -0.1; 47.7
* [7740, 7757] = -0.1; 47.4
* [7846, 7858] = -0.2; 48.2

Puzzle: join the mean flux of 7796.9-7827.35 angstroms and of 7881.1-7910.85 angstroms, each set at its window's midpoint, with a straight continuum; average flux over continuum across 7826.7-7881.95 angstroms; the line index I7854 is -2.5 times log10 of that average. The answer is 0.011 mag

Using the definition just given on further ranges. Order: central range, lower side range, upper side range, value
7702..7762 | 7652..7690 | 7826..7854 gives -0.01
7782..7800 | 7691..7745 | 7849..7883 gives -0.02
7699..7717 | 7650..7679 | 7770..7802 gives 0.02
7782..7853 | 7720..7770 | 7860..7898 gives 0.00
